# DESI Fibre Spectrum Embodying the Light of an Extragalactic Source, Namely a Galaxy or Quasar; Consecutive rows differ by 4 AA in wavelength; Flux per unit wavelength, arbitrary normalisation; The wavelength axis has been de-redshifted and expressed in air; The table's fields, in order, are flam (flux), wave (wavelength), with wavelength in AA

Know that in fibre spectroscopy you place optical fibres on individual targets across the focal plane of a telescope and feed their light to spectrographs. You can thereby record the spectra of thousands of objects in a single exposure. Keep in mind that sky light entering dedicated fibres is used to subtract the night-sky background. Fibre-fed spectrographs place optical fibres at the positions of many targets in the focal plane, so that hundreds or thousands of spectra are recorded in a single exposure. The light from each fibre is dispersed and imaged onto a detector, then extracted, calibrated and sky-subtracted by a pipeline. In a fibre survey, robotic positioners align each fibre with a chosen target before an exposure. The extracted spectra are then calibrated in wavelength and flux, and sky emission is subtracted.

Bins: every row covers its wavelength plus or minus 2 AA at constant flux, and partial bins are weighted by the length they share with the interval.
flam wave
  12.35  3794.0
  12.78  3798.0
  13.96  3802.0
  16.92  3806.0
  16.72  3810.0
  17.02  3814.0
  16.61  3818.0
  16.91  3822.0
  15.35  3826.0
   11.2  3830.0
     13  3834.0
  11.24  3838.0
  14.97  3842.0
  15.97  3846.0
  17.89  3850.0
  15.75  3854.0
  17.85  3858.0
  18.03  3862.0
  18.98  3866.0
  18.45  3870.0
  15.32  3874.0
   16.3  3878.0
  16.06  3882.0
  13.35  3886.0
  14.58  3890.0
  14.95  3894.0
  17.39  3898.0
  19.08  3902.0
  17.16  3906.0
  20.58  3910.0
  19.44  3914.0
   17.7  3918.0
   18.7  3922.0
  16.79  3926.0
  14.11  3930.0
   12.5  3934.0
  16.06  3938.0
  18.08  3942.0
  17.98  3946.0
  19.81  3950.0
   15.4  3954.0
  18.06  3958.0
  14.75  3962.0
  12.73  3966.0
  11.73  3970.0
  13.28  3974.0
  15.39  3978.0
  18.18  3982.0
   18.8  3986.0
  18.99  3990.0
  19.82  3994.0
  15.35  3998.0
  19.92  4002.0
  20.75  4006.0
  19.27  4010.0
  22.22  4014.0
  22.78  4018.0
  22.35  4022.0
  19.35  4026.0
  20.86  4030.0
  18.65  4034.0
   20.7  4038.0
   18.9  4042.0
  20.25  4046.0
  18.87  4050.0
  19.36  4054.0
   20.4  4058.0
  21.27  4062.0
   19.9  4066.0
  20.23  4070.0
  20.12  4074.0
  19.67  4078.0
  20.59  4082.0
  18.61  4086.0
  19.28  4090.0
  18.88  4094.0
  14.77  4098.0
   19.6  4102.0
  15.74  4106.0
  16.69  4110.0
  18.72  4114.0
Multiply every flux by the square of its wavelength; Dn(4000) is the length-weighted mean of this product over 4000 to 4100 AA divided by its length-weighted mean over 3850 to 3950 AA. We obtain 1.3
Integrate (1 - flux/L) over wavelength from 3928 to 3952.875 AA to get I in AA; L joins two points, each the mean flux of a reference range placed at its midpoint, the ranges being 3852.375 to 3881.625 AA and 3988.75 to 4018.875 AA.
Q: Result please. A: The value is 2.97 AA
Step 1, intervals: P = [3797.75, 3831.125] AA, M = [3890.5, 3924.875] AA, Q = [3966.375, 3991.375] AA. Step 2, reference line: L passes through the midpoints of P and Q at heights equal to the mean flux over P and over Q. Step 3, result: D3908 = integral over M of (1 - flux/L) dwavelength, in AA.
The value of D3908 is -5.00 AA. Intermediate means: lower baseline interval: 15.5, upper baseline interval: 15.8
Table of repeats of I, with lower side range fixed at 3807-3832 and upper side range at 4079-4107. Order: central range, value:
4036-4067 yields -3.5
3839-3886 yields -1.4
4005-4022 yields -3.7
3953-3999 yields 3.1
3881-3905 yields 0.7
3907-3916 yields -1.7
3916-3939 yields 1.0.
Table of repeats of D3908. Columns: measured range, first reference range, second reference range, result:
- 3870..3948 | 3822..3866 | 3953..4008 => -3.3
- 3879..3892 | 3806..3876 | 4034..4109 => 1.4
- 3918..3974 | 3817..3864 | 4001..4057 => 6.9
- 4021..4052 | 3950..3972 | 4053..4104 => -3.6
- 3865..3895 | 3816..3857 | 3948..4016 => -0.5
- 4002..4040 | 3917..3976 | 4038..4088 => -4.8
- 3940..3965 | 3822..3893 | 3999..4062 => 1.3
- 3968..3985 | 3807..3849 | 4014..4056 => 3.6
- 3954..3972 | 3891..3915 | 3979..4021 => 4.3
